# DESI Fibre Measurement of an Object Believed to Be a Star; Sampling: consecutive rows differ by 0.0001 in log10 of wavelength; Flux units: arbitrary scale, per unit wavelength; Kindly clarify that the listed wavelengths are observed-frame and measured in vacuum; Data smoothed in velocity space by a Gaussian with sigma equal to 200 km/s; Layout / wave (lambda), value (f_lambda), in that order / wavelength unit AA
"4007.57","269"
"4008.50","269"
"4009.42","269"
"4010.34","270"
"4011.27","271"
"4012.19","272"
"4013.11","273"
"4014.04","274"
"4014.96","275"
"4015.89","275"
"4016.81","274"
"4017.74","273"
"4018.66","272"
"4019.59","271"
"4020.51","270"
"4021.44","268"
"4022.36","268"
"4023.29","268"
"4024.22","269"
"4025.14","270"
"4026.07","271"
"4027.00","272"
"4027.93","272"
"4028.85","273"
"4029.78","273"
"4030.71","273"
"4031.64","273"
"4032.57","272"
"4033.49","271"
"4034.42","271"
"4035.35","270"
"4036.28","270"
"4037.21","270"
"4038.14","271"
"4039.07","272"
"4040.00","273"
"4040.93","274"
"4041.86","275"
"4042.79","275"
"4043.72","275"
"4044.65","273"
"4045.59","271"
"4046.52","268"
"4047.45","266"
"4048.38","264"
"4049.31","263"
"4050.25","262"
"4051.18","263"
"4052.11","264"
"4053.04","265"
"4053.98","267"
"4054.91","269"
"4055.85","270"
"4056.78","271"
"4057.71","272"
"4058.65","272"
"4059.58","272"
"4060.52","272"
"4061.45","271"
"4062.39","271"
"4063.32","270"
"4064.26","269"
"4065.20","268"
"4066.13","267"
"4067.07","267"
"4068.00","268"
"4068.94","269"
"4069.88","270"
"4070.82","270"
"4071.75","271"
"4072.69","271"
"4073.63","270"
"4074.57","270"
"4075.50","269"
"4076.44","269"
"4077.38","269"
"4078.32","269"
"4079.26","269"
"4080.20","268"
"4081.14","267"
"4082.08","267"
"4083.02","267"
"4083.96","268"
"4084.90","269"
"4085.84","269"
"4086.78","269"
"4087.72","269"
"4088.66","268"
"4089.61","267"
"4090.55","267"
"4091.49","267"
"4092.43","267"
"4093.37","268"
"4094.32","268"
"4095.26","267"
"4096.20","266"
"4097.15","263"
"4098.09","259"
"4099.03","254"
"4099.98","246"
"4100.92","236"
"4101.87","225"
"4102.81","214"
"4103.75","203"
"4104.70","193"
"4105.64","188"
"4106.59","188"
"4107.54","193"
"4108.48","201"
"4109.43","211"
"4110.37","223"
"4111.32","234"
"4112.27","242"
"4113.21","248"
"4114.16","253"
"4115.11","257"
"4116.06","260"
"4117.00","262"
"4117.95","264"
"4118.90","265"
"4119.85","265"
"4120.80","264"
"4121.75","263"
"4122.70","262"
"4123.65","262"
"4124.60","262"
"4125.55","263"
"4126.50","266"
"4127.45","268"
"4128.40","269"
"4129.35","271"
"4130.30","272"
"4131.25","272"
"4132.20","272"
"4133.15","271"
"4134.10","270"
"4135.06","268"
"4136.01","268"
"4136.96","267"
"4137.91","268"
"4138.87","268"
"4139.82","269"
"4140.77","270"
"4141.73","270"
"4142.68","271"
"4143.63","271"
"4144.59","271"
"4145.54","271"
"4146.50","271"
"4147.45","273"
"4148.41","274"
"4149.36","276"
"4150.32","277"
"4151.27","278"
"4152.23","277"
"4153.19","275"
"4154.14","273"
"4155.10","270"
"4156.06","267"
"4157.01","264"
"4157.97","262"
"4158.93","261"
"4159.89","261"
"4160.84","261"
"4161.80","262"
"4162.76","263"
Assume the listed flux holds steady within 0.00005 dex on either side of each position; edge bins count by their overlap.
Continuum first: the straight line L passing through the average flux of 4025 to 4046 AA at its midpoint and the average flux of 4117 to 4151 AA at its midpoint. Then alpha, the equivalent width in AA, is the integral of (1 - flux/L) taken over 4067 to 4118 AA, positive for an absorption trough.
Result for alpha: 3.3 AA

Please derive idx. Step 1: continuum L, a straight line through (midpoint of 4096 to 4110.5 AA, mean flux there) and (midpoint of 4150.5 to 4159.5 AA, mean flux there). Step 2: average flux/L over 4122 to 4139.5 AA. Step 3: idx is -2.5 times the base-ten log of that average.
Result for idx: -0.09 mag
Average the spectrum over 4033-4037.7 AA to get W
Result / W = 271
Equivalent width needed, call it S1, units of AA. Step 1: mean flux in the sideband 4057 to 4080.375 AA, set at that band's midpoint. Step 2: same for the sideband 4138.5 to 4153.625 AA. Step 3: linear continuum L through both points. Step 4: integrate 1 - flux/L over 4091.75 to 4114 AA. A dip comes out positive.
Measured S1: 3.1 AA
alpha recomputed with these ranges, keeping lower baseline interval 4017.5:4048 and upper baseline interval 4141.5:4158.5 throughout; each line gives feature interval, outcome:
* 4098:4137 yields 3.5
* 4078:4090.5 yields 0.2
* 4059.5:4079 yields 0.1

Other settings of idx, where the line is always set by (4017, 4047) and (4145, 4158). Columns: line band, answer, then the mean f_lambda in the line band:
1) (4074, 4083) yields 0.01 mag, 269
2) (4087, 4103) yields 0.06 mag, 258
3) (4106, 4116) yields 0.20 mag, 226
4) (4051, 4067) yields 0.01 mag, 269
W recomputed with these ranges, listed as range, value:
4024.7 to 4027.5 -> 270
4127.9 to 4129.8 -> 270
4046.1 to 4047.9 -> 267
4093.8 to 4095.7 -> 267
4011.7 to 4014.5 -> 273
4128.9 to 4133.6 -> 272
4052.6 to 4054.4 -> 265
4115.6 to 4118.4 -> 263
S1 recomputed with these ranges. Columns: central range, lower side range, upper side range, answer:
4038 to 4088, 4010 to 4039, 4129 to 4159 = 0.36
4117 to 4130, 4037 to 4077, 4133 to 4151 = 0.27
